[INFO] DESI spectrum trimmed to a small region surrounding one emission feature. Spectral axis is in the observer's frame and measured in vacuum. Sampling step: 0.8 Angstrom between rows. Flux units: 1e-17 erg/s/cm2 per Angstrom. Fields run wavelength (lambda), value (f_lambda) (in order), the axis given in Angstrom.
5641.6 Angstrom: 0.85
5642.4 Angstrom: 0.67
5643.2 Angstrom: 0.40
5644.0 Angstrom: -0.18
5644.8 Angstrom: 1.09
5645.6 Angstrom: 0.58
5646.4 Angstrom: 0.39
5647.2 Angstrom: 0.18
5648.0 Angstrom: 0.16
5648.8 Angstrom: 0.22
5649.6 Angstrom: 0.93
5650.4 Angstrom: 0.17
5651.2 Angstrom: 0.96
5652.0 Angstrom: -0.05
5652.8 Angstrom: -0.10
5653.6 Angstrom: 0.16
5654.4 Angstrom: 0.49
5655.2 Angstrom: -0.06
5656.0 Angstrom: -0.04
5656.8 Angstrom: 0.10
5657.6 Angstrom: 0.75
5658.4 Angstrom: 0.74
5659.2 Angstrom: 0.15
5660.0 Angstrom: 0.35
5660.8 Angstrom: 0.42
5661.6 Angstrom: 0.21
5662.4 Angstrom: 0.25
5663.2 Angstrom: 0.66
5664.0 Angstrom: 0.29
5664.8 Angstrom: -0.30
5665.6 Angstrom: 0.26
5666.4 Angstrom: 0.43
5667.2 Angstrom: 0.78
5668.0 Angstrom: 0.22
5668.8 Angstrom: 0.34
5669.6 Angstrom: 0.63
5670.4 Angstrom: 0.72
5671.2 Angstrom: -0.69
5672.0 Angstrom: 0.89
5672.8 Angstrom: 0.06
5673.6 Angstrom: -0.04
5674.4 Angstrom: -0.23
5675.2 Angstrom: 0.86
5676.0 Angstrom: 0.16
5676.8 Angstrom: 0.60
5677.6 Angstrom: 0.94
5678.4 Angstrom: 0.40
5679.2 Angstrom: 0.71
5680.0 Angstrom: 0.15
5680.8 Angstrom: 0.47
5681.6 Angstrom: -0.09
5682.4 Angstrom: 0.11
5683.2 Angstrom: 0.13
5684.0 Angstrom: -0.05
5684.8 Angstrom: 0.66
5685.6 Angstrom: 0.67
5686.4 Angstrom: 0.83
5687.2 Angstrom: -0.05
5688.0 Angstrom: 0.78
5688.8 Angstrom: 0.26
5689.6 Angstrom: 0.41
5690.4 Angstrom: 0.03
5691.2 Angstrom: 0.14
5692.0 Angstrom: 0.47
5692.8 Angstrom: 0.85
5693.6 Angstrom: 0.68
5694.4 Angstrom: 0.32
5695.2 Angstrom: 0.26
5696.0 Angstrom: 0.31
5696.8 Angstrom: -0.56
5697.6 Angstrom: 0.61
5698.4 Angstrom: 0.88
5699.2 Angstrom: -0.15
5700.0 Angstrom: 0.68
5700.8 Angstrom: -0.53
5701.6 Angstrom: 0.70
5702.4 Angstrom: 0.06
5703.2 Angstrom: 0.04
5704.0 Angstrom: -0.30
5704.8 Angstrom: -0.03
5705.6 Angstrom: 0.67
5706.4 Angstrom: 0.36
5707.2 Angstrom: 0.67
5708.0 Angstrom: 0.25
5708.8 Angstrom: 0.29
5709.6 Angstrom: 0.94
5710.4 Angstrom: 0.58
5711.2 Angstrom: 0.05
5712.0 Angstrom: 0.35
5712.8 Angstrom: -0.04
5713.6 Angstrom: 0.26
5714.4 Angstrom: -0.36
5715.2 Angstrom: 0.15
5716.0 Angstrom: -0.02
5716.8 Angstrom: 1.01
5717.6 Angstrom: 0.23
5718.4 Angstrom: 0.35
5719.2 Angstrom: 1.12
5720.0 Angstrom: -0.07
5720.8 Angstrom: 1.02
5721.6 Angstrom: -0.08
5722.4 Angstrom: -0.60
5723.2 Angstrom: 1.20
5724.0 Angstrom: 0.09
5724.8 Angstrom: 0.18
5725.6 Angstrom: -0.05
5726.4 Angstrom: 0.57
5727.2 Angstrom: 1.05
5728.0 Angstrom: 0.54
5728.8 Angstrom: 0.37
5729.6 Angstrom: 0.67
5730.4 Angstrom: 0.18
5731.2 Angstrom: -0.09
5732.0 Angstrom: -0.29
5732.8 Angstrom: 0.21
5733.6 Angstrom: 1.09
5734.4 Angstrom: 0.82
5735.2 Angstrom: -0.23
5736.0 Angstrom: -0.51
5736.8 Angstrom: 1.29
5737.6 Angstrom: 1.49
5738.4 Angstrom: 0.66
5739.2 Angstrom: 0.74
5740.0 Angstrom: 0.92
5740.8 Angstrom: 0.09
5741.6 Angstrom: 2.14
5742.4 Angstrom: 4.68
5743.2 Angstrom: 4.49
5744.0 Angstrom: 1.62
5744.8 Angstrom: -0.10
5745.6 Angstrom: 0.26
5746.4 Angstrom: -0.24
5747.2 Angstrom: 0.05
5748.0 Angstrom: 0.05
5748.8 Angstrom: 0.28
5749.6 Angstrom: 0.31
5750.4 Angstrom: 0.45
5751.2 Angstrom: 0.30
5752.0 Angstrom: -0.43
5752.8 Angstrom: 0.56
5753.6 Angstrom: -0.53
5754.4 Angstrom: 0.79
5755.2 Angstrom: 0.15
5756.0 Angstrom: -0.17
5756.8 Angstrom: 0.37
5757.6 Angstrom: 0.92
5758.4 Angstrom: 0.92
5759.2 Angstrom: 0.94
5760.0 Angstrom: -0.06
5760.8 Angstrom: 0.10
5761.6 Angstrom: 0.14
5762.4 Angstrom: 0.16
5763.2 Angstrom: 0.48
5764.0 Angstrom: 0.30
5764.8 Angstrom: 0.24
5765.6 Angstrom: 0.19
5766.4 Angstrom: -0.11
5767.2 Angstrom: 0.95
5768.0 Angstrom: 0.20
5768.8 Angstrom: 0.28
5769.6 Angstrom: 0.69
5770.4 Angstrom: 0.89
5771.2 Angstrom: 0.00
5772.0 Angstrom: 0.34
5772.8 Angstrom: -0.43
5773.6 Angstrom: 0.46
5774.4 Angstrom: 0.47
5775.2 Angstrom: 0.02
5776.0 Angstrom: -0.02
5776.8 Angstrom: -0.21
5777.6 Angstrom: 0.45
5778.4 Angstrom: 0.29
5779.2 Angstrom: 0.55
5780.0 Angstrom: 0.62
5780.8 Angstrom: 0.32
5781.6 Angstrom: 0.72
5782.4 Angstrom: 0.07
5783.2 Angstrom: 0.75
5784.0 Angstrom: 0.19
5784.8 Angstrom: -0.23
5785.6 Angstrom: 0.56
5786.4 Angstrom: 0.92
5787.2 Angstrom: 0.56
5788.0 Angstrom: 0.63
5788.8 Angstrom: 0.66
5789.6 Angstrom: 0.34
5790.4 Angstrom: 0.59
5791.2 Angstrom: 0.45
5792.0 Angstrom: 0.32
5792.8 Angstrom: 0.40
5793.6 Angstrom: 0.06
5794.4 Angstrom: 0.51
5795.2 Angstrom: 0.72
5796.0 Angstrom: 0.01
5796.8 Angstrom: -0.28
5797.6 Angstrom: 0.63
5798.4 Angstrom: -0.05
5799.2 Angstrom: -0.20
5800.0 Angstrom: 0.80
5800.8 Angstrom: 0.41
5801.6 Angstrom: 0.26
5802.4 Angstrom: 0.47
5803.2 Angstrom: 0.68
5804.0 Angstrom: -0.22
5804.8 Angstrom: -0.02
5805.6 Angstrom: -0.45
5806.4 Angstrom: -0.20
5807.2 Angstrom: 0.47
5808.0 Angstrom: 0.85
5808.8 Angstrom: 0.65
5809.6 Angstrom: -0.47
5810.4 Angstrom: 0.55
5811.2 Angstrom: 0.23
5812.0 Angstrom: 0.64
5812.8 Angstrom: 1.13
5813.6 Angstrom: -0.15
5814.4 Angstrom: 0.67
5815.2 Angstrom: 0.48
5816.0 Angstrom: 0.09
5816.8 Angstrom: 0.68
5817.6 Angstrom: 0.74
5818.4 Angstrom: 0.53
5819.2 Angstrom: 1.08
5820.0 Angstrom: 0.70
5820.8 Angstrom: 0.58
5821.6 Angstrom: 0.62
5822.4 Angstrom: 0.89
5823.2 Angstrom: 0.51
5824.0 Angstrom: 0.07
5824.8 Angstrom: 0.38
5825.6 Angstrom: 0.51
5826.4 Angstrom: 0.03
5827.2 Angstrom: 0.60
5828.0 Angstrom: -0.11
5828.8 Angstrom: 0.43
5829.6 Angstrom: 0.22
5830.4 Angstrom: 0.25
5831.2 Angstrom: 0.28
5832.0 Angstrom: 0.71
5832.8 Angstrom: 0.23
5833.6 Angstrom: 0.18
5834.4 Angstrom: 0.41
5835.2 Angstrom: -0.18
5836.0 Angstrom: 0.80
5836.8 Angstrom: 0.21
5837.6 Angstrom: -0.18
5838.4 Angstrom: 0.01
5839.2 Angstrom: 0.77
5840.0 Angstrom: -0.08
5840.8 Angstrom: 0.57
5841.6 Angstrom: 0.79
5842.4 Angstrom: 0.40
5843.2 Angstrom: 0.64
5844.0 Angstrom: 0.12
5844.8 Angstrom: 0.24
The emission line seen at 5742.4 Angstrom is H-beta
